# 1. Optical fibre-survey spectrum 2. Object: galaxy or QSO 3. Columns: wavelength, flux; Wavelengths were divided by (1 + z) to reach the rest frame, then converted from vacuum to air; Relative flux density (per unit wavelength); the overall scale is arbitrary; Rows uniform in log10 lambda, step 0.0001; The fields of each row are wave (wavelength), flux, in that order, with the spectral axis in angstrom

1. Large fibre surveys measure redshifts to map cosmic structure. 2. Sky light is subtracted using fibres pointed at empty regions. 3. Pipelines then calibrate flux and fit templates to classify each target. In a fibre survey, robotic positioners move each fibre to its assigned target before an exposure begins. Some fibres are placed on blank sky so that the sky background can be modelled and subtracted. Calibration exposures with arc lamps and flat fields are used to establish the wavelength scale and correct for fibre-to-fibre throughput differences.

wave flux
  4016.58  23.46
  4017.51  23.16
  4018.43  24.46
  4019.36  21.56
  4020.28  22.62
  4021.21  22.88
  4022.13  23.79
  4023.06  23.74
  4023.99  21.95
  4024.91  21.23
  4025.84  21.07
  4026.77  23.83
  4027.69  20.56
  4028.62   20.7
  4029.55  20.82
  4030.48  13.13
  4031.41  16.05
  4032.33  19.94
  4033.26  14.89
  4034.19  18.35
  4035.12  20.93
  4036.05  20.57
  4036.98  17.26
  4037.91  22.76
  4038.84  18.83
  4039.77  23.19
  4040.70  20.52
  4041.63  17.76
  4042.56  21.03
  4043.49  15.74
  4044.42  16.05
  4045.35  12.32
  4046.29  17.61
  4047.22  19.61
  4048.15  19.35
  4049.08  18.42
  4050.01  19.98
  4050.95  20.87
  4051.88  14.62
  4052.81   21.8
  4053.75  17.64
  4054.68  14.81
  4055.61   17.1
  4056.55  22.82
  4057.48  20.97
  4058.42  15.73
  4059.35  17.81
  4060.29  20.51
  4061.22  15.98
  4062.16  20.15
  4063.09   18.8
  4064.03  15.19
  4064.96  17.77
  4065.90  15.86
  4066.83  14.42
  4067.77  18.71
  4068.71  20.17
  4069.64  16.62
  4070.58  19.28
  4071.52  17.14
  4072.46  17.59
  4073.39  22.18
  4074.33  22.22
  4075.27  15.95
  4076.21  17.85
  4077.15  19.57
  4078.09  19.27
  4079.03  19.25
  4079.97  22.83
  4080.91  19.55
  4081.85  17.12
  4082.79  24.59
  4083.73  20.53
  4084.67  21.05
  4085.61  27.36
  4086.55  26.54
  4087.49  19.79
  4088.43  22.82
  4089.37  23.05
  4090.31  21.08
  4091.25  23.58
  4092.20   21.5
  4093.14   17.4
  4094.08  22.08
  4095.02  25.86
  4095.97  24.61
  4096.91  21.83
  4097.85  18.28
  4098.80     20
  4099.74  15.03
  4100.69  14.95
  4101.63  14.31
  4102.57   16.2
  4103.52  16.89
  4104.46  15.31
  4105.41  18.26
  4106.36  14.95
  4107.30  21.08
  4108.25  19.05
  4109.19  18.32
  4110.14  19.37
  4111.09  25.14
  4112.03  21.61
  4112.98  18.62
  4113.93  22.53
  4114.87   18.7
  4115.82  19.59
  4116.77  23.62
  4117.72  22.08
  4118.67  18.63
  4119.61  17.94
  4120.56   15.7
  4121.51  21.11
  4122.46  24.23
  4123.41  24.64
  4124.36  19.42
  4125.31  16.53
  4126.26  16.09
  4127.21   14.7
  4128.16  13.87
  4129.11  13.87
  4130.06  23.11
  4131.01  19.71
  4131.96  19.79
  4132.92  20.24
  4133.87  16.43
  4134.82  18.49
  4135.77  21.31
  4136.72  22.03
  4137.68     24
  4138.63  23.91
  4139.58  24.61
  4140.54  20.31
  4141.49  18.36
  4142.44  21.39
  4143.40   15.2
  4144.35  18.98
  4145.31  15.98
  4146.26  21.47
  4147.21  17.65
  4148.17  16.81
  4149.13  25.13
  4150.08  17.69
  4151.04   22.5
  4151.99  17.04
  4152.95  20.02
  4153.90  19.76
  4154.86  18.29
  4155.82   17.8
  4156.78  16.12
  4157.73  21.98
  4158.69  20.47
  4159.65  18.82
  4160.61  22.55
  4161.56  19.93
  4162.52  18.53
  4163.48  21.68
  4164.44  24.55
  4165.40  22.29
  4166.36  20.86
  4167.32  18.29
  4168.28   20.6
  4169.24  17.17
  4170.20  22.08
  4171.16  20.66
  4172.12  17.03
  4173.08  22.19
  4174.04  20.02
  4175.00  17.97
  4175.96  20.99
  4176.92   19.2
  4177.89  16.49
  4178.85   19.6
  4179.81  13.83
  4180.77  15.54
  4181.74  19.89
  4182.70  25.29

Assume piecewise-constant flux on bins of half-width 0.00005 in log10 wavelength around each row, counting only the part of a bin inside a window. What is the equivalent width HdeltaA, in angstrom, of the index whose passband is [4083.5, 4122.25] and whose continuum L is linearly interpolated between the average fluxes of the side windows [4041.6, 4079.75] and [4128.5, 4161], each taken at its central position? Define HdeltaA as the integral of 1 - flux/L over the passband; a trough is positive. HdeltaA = -2.5 angstrom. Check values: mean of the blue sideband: 18.2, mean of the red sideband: 19.7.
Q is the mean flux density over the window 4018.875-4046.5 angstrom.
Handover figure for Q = 19.7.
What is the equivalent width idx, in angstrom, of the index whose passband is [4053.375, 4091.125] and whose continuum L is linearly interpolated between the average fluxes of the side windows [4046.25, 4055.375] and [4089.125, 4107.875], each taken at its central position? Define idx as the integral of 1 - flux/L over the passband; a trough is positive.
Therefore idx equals -1.3 angstrom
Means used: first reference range 18.5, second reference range 19.3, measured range 19.5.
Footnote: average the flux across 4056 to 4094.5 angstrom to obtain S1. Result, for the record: 19.8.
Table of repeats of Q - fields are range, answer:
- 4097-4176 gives 19.4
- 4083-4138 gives 19.9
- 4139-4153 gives 19.6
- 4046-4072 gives 18.2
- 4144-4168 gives 19.8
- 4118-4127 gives 19.3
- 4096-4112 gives 18.3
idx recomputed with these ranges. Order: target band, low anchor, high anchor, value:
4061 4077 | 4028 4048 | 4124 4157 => 0.5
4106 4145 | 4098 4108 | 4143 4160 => -4.2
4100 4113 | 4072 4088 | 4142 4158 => 1.3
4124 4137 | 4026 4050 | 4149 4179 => 0.9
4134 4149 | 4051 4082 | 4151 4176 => -0.4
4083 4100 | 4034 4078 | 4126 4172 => -2.7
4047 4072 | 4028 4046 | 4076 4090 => 2.1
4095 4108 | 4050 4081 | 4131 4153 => 0.7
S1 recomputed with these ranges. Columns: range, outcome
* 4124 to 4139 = 18.9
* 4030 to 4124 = 19.3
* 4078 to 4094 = 21.7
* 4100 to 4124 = 19.3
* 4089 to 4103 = 20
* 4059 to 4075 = 18.2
